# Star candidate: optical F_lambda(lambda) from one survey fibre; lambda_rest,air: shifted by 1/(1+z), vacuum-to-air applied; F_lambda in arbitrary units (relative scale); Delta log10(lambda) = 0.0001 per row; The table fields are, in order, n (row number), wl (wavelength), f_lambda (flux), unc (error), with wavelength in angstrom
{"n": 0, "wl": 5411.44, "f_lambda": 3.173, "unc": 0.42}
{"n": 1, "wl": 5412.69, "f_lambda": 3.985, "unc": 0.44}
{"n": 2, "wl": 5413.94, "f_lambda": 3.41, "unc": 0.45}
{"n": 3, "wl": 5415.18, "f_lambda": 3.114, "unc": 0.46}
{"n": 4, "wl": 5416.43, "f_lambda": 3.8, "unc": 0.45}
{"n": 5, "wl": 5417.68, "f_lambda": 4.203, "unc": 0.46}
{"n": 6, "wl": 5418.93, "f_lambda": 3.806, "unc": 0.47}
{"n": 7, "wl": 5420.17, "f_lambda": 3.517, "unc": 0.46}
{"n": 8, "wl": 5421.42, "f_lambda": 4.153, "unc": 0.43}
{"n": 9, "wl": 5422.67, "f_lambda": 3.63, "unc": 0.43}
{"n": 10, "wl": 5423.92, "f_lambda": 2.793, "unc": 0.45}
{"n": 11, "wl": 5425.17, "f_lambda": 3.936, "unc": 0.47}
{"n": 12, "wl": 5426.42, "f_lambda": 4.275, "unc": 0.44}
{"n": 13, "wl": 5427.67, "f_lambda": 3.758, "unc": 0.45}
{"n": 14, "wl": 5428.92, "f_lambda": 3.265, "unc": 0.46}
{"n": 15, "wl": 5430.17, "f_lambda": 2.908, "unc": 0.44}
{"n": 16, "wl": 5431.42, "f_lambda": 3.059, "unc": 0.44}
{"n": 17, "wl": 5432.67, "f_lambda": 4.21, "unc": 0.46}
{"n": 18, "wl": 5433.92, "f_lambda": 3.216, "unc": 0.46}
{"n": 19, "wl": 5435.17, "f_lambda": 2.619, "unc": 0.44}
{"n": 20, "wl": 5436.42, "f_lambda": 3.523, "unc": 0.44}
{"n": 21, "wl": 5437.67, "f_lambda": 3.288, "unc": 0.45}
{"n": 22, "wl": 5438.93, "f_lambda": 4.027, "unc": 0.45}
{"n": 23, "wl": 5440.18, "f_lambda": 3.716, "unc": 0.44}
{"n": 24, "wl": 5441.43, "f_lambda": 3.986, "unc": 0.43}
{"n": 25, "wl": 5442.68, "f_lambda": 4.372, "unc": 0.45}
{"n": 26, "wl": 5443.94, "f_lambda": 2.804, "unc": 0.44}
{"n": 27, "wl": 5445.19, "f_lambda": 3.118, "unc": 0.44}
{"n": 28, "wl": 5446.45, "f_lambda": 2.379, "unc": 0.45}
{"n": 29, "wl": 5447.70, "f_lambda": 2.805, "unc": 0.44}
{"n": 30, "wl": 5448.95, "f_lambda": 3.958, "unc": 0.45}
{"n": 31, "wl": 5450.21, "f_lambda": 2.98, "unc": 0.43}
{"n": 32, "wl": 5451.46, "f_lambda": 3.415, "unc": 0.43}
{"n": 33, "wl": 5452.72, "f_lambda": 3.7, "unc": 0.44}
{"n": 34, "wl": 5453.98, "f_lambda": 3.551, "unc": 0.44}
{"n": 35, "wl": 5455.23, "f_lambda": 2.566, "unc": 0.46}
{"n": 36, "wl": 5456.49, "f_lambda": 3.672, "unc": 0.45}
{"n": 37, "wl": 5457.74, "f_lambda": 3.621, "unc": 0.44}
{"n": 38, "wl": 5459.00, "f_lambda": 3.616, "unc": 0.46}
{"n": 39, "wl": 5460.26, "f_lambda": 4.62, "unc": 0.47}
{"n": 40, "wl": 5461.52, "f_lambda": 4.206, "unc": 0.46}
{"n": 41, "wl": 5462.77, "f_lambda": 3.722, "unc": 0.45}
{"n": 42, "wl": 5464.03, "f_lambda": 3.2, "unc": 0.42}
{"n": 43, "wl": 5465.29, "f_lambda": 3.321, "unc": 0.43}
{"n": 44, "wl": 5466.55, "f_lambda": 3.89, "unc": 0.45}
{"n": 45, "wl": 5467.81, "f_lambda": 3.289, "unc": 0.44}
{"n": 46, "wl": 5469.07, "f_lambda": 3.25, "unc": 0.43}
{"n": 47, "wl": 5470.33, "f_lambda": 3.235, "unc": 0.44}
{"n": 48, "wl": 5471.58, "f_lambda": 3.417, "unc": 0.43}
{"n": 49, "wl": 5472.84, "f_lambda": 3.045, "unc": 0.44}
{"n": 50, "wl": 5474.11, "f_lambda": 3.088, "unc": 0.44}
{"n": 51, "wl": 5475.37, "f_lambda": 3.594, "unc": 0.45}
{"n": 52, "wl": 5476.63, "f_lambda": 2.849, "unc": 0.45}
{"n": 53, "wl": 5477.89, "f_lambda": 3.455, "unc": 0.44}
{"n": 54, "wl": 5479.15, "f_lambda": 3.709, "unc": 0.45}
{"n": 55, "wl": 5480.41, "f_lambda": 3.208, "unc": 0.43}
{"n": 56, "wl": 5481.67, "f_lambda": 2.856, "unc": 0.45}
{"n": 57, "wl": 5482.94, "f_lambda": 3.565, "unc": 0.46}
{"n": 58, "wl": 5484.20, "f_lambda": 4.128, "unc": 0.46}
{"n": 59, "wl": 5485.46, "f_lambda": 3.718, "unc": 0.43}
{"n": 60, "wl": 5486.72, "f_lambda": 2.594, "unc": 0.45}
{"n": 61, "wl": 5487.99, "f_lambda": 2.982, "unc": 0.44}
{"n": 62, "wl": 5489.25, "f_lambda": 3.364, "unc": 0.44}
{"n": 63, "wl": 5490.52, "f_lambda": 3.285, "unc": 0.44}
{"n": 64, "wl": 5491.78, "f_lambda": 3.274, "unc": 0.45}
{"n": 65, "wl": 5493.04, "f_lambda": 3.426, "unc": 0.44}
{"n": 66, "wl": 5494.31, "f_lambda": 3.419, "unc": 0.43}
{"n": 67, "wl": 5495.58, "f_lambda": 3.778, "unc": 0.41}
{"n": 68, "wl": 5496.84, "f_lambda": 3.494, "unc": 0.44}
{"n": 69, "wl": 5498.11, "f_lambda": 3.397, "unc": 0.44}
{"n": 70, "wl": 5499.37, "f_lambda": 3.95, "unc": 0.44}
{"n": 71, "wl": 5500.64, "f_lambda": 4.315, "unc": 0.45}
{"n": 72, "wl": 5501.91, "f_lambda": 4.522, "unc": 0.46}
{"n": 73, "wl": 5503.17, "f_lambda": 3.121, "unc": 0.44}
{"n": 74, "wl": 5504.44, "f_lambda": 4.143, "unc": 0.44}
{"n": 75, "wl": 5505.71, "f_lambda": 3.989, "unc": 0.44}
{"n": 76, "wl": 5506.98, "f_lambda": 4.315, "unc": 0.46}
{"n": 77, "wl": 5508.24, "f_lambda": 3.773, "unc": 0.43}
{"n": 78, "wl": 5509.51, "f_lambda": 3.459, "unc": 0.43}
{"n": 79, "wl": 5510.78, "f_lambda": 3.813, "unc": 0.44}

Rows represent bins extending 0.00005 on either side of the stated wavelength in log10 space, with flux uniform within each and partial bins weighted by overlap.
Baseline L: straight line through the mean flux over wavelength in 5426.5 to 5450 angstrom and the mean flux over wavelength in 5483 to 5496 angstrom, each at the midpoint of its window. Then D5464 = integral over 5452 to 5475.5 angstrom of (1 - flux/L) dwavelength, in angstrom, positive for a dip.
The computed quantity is -0.7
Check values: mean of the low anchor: 3.4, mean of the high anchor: 3.4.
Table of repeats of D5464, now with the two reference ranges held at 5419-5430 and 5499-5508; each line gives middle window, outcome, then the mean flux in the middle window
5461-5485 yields 2.9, 3.42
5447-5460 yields 1.3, 3.42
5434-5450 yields 1.6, 3.37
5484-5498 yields 2.1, 3.38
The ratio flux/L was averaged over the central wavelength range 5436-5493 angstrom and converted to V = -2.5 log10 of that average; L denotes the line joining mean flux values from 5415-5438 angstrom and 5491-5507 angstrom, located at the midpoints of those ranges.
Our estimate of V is 0.07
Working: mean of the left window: 3.54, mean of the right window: 3.76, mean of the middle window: 3.42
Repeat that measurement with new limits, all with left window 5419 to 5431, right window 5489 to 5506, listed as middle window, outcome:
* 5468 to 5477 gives 0.13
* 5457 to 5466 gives -0.04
